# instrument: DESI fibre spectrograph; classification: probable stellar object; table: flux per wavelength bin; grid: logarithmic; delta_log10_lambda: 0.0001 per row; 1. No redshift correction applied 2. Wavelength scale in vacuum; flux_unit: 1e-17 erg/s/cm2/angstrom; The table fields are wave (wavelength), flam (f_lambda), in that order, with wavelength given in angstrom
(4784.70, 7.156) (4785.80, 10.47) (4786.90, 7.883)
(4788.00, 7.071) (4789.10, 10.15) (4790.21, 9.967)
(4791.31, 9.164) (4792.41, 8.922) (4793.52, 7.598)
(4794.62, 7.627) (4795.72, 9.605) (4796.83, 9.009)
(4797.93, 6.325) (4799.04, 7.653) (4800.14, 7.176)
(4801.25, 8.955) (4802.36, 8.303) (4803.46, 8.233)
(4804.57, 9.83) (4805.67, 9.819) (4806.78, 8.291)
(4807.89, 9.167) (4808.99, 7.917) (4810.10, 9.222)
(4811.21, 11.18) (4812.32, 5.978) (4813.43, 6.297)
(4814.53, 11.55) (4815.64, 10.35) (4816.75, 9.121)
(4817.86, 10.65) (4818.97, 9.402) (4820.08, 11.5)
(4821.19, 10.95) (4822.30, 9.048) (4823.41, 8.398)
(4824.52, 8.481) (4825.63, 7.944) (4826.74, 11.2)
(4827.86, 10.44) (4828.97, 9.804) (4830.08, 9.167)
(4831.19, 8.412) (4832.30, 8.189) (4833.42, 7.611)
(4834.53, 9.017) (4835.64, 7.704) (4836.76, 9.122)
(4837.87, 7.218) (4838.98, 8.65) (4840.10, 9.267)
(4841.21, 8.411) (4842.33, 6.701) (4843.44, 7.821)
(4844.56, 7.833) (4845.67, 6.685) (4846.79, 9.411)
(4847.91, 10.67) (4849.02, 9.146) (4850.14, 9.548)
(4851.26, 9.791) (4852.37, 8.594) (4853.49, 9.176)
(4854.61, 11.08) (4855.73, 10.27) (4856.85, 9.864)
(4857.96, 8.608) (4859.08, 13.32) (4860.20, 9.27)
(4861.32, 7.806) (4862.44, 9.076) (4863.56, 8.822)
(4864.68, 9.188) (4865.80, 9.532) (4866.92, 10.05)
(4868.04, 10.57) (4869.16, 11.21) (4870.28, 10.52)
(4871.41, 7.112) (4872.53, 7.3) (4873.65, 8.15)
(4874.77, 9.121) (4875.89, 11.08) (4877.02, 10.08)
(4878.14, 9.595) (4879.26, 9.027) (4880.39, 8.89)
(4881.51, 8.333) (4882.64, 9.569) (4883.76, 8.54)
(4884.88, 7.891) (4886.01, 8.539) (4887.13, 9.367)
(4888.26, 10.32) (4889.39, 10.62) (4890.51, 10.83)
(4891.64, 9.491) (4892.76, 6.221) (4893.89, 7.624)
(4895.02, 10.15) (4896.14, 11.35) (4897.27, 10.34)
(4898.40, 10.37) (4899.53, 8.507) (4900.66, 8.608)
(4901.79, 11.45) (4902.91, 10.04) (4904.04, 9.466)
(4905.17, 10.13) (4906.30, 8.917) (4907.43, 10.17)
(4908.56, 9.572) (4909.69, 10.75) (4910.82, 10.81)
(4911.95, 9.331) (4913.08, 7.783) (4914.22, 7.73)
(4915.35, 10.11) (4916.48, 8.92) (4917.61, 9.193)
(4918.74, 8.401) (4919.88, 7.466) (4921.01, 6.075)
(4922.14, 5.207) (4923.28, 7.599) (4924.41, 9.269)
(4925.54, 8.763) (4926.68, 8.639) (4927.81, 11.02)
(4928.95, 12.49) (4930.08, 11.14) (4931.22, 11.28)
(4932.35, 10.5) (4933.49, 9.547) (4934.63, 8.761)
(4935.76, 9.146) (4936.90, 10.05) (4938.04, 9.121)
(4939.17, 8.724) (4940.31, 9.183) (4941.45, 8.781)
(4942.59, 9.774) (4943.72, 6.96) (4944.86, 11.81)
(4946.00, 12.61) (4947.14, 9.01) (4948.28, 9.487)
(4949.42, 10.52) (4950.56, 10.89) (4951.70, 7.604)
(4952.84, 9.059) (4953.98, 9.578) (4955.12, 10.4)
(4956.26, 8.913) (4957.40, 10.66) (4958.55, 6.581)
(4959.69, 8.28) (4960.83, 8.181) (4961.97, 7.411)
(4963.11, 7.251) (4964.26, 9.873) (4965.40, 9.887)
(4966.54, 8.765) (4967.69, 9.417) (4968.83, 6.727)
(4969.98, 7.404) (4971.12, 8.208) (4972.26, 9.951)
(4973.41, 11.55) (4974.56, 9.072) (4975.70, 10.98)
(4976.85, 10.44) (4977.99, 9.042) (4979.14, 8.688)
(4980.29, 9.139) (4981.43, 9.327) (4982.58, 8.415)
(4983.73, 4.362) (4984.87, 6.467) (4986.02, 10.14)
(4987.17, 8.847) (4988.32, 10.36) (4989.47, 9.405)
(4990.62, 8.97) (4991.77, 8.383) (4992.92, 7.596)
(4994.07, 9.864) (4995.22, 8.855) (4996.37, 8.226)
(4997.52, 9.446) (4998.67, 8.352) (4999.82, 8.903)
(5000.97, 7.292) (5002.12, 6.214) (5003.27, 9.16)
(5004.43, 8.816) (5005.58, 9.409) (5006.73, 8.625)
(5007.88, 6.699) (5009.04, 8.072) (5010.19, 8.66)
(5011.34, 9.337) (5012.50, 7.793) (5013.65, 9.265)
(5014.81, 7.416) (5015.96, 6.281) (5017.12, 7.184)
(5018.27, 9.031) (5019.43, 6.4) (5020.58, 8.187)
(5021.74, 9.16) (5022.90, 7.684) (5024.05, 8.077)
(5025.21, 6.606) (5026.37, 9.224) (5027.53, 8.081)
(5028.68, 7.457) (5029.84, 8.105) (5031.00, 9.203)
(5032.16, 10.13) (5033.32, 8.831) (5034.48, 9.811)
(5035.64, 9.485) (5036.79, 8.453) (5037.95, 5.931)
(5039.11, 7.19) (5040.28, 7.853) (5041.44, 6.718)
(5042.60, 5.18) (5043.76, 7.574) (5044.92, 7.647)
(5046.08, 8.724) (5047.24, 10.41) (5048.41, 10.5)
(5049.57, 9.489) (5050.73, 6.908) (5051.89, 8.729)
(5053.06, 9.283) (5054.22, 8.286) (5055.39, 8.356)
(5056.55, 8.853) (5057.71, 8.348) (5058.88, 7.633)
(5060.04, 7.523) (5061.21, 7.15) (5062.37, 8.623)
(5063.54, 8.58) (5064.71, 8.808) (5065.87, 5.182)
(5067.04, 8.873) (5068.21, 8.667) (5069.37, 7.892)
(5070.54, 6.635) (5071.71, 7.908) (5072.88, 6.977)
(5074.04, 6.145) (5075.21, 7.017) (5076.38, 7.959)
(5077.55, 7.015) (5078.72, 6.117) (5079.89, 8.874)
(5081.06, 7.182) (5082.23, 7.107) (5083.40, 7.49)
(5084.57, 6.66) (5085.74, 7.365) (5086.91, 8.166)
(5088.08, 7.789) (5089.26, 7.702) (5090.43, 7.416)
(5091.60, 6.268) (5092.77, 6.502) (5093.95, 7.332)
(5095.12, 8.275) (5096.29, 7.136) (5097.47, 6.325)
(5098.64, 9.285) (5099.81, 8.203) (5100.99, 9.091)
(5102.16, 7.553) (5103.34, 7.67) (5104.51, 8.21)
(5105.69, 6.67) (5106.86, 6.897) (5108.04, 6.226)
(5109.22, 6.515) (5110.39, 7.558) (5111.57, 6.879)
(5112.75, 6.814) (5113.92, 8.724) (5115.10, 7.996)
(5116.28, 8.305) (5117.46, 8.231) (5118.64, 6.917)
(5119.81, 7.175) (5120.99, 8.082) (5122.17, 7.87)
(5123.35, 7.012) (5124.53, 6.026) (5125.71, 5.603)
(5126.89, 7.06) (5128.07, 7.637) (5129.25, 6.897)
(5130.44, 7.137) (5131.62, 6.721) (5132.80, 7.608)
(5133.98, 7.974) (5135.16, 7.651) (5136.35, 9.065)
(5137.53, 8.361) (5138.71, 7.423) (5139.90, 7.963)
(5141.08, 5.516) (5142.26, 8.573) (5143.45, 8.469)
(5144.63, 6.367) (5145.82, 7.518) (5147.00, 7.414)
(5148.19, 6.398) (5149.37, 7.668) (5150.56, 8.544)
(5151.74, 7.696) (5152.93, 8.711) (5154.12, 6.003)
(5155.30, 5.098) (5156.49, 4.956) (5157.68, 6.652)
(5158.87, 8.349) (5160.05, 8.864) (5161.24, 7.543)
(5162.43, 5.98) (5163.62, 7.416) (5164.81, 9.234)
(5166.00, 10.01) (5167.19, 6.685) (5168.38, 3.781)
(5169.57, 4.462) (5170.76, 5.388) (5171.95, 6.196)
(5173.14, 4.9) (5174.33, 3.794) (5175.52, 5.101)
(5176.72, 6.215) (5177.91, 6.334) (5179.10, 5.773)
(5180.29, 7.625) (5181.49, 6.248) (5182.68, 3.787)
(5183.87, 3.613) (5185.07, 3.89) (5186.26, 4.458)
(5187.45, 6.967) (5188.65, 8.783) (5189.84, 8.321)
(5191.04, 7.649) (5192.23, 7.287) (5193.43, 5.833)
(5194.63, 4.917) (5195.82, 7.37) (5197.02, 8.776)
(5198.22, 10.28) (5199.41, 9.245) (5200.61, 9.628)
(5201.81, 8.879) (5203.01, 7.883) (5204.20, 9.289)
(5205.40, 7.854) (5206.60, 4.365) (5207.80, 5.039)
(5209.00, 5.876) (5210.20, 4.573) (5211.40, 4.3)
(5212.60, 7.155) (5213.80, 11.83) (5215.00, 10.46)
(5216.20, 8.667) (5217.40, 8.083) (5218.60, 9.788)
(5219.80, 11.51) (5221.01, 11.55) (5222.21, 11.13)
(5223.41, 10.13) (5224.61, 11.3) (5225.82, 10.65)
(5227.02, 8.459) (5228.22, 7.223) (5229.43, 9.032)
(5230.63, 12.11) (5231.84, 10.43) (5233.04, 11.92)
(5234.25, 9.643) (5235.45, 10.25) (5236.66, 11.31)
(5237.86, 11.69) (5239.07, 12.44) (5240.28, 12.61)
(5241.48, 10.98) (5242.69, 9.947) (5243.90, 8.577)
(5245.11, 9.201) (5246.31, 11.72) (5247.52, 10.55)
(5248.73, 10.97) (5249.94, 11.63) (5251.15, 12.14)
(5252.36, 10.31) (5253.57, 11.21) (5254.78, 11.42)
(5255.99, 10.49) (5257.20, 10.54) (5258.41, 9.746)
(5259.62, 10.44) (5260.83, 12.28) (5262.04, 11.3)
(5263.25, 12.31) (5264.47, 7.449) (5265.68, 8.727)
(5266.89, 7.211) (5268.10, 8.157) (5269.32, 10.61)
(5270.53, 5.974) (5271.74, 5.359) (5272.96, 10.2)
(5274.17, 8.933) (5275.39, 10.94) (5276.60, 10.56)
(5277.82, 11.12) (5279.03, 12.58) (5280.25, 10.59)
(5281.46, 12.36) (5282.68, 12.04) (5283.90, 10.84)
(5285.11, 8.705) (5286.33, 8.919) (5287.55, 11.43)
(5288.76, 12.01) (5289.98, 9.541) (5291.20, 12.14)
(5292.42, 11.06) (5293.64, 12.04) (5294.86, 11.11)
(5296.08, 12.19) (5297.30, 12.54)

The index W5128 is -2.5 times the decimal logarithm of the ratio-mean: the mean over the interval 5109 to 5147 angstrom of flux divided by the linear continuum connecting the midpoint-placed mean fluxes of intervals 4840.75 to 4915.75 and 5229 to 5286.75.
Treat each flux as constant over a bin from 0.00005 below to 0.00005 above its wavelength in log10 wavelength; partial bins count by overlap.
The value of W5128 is 0.325 mag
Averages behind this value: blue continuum 9.35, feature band 7.44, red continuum 10.4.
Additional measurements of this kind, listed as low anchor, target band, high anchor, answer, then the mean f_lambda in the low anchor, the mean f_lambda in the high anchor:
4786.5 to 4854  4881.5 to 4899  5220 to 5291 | -0.03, 8.83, 10.4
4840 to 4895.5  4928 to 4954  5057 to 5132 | -0.14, 9.2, 7.43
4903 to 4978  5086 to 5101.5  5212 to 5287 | 0.27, 9.25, 10.3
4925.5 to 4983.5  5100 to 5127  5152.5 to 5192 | -0.03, 9.37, 6.33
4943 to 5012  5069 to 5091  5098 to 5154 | 0.09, 8.88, 7.52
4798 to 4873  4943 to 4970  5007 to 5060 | -0.07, 9.07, 8.18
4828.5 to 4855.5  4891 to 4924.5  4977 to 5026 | -0.06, 8.73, 8.31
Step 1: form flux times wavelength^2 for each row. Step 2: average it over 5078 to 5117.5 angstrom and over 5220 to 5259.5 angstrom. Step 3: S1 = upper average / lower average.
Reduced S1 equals 1.51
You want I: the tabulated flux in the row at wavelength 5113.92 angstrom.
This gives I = 8.724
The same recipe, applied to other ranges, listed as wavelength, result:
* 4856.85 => 9.864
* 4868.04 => 10.57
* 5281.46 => 12.36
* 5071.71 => 7.908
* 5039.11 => 7.19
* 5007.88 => 6.699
